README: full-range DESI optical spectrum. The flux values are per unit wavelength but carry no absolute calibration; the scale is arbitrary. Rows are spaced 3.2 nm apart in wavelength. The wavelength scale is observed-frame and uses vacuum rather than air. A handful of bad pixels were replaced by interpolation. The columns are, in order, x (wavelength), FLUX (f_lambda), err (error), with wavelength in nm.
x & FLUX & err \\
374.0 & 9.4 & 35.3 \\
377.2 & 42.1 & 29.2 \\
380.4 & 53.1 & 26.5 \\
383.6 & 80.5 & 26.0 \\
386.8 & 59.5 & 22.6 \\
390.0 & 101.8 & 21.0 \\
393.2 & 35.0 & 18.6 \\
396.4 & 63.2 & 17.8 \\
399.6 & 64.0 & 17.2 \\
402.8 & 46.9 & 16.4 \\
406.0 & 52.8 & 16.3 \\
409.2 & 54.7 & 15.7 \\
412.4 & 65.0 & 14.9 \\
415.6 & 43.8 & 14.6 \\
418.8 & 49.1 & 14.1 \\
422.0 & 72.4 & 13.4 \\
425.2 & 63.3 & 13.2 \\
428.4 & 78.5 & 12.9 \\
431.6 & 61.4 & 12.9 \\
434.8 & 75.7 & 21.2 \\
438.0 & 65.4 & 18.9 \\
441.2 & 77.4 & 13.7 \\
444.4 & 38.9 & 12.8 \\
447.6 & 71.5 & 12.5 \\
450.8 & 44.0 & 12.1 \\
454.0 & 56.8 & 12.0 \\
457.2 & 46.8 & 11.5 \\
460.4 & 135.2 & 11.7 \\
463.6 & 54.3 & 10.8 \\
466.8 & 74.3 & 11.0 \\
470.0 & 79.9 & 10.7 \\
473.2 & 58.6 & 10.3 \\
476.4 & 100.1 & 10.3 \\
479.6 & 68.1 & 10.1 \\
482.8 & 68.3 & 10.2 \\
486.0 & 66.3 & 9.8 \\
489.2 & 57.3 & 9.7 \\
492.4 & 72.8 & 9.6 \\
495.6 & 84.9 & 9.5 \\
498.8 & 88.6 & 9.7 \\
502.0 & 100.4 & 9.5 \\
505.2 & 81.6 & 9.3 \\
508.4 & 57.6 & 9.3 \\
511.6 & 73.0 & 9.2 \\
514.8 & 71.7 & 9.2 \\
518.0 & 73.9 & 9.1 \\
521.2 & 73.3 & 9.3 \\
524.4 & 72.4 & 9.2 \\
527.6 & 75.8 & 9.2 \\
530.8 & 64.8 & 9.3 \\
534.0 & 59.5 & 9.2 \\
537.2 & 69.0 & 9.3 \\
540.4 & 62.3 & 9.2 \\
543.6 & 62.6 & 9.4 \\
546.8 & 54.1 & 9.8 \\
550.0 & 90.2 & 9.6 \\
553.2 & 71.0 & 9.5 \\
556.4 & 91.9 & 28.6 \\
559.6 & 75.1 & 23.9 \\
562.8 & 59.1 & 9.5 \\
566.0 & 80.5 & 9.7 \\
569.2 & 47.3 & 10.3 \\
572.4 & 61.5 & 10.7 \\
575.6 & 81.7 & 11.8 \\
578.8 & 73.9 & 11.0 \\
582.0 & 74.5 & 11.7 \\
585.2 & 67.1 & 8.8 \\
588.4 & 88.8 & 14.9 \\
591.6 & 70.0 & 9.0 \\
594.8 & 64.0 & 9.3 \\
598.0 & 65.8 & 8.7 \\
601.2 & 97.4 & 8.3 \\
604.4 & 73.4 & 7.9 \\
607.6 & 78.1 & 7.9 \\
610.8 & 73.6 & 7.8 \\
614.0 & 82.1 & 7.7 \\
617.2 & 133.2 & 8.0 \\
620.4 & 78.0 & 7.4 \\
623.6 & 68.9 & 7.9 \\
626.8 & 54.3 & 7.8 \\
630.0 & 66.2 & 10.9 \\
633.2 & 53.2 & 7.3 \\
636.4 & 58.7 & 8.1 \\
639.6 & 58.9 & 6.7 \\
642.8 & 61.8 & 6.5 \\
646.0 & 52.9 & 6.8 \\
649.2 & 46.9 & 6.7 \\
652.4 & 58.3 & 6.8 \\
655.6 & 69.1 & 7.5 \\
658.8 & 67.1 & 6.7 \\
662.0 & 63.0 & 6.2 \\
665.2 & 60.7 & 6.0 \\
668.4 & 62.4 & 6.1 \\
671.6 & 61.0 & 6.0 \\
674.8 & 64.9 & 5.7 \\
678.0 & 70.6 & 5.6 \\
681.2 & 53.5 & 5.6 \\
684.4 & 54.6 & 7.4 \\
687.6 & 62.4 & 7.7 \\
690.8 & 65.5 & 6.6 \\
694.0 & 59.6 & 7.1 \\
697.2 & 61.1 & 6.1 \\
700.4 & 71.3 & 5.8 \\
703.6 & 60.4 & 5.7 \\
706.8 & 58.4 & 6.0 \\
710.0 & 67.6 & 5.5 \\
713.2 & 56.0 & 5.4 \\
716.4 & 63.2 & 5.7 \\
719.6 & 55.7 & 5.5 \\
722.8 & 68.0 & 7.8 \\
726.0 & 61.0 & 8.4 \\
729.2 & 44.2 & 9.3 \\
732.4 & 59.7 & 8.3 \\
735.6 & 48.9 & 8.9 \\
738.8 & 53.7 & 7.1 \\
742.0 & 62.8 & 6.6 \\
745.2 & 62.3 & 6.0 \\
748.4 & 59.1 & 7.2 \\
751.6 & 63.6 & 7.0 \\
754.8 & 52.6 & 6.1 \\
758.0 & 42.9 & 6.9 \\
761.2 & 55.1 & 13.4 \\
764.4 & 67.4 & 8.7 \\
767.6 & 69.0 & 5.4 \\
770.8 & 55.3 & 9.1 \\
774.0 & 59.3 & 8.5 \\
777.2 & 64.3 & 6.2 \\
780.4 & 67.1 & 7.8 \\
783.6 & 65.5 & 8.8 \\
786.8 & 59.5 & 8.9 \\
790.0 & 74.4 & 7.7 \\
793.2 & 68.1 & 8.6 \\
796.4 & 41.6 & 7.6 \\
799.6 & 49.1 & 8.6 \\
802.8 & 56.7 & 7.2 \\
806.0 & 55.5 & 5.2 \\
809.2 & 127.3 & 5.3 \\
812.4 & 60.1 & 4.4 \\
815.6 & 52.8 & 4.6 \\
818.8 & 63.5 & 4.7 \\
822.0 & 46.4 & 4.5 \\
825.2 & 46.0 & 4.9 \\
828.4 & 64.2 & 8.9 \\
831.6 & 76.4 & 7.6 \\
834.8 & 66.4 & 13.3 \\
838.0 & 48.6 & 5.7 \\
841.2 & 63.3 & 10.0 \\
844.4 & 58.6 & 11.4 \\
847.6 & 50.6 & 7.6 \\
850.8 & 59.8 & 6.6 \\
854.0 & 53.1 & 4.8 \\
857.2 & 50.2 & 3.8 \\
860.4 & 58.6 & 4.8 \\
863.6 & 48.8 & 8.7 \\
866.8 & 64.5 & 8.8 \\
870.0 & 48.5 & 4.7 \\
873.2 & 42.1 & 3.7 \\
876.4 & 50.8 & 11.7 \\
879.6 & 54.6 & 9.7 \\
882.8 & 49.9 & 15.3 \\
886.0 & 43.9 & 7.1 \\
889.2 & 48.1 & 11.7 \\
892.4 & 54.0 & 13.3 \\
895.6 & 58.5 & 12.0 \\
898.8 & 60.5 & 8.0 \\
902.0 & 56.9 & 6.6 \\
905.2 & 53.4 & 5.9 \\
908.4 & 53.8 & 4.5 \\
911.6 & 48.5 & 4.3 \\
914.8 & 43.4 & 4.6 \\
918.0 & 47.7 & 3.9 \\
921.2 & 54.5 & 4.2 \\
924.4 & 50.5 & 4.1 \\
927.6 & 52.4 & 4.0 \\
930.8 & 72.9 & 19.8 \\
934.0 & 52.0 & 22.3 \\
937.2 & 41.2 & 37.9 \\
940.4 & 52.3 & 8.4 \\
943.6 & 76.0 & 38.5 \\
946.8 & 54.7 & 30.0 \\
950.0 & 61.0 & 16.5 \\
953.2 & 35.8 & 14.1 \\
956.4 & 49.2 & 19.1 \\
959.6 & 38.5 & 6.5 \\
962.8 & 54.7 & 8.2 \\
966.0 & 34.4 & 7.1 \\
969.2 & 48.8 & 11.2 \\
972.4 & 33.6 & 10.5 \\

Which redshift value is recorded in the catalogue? 0.23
